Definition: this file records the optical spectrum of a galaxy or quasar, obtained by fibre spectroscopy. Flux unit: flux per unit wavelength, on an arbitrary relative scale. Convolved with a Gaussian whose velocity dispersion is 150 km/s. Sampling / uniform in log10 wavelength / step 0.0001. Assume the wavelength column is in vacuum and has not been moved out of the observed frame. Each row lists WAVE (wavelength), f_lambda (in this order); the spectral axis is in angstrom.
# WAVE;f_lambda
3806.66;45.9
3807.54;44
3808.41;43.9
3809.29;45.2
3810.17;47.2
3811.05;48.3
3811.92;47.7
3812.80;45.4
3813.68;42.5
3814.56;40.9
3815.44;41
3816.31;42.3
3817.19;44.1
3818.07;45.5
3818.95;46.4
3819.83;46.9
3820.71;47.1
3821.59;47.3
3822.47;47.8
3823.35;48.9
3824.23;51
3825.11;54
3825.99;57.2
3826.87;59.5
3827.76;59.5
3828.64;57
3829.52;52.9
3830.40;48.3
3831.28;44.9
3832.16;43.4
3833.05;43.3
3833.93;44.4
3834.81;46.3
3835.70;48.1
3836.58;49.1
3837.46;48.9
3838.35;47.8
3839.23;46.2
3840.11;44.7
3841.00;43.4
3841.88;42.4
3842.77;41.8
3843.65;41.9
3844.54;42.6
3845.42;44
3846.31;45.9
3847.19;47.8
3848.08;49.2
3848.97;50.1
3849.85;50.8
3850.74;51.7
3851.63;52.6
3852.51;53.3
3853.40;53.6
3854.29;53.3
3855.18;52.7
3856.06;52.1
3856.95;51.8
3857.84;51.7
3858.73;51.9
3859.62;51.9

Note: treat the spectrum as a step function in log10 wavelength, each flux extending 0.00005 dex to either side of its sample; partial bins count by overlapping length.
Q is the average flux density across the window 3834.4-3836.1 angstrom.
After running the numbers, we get 47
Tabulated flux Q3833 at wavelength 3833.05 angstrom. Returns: 43.3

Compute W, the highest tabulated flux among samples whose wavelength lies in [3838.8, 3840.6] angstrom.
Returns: 46.2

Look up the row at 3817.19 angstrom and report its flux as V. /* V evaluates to 44.1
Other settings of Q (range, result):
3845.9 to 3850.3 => 48.8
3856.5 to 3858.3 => 51.6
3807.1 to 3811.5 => 45.8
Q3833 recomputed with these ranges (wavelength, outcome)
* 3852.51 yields 53.3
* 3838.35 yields 47.8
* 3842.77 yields 41.8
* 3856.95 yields 51.8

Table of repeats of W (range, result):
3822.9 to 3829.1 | 59.5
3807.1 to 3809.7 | 45.2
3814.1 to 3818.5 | 45.5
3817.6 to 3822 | 47.3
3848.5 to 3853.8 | 53.6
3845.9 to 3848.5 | 49.2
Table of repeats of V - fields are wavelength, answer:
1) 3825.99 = 57.2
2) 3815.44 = 41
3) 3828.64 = 57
